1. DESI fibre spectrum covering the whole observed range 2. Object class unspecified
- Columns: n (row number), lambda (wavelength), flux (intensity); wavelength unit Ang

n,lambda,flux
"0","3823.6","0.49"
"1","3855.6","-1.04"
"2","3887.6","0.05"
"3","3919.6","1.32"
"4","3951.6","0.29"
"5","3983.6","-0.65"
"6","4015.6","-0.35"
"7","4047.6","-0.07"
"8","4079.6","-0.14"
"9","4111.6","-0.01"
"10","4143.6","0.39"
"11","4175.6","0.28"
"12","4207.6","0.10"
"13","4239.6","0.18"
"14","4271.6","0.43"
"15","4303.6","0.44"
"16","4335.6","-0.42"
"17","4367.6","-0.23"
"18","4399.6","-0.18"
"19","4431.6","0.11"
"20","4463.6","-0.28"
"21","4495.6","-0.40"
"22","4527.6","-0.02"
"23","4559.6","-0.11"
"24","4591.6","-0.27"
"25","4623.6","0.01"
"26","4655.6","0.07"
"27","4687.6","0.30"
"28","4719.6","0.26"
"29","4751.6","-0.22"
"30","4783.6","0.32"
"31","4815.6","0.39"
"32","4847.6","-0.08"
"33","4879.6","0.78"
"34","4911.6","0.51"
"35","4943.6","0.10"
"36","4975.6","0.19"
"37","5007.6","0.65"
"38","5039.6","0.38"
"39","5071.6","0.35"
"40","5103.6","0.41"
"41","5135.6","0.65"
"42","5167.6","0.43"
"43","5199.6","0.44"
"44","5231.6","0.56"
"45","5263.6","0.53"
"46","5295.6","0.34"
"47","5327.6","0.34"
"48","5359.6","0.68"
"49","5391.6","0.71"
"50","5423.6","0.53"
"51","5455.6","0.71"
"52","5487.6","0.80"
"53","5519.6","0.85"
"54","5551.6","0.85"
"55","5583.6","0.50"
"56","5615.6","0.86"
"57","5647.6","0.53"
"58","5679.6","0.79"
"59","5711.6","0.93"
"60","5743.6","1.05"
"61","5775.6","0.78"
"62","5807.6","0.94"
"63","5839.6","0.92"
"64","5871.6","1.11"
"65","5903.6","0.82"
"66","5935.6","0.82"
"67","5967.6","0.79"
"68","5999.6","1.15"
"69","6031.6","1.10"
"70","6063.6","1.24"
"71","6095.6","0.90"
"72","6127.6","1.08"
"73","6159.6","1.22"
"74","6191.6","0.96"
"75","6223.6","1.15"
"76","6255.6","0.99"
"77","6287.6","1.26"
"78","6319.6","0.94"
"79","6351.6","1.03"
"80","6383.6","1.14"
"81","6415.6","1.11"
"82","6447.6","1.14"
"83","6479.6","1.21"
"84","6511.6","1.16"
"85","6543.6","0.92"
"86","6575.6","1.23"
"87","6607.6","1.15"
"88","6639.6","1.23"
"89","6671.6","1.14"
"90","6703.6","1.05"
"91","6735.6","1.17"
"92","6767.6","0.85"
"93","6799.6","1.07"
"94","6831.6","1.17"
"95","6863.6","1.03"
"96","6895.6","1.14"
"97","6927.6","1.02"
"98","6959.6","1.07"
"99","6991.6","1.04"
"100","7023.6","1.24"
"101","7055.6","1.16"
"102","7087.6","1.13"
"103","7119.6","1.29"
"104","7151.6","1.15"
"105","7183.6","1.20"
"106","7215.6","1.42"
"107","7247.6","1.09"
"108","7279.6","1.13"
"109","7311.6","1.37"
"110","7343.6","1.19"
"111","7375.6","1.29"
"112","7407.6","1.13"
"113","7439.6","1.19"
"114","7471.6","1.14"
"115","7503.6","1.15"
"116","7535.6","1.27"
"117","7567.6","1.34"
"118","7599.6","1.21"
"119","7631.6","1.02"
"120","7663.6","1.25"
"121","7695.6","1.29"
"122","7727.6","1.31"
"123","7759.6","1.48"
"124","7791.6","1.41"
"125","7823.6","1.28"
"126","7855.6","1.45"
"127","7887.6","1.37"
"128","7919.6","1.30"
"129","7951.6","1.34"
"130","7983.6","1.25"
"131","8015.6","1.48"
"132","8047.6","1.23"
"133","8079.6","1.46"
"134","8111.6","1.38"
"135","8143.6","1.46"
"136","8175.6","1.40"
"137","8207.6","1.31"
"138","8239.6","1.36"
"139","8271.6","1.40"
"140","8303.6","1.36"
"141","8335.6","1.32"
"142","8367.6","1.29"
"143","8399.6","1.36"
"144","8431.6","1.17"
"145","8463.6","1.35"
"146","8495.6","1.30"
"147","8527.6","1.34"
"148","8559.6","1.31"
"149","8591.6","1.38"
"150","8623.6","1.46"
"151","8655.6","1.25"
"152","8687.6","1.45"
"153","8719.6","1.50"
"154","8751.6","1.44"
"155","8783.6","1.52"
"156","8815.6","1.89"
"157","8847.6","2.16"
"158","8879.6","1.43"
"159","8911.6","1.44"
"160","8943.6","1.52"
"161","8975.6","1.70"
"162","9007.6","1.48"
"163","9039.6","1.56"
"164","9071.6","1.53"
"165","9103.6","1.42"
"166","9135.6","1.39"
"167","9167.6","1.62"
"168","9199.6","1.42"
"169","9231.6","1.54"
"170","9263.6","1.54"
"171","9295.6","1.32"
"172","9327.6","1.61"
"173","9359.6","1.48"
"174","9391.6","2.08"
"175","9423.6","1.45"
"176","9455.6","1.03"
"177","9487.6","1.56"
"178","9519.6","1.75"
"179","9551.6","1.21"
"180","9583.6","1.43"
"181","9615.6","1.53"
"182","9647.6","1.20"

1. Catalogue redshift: 0.35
